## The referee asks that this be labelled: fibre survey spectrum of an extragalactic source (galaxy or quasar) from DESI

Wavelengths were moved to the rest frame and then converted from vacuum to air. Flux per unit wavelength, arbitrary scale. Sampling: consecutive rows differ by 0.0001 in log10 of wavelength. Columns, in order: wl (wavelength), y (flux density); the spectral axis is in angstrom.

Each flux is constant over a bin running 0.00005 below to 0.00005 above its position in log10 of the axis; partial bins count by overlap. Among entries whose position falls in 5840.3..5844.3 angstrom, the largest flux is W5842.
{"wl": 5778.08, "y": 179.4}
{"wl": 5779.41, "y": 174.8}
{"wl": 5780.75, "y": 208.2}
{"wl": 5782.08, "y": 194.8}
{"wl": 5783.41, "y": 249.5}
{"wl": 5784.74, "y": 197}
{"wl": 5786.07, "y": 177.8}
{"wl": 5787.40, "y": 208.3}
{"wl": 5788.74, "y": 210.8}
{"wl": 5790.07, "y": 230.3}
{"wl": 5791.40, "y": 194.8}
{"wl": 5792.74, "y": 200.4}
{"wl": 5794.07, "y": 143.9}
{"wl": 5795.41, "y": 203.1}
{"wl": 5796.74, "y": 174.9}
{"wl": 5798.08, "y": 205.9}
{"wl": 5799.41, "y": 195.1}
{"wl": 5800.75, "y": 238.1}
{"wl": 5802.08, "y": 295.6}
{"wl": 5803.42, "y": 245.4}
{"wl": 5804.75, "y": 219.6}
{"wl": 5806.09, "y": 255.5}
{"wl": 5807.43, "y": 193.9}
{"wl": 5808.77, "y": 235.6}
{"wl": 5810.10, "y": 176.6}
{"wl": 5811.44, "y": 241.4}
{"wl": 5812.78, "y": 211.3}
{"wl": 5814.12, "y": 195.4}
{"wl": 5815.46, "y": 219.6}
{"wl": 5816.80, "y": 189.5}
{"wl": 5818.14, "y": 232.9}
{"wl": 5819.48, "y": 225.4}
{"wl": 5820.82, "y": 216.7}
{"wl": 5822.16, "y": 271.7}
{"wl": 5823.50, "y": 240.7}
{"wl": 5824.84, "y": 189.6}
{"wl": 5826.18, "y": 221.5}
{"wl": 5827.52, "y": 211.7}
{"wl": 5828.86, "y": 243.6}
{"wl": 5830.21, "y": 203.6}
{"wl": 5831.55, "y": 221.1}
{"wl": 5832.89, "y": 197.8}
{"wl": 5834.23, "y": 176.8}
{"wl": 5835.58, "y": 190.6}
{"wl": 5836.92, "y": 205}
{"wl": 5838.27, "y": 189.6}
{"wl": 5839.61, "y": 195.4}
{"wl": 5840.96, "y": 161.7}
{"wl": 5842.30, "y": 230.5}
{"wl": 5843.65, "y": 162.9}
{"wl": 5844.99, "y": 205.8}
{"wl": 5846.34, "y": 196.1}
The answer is 230.5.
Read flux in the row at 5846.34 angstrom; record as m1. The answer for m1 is 196.1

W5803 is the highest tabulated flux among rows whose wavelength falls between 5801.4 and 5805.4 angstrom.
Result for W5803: 295.6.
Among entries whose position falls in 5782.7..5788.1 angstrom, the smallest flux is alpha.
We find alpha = 177.8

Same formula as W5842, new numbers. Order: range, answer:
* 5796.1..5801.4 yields 238.1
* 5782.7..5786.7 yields 249.5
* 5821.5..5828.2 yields 271.7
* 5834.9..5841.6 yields 205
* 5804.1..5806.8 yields 255.5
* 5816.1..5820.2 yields 232.9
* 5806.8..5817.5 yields 241.4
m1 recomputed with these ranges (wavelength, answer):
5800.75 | 238.1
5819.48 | 225.4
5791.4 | 194.8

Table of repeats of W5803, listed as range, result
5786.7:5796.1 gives 230.3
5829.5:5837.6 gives 221.1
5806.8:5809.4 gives 235.6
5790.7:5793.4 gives 200.4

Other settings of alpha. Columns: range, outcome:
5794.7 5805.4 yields 174.9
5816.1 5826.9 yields 189.5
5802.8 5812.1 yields 176.6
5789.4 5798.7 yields 143.9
